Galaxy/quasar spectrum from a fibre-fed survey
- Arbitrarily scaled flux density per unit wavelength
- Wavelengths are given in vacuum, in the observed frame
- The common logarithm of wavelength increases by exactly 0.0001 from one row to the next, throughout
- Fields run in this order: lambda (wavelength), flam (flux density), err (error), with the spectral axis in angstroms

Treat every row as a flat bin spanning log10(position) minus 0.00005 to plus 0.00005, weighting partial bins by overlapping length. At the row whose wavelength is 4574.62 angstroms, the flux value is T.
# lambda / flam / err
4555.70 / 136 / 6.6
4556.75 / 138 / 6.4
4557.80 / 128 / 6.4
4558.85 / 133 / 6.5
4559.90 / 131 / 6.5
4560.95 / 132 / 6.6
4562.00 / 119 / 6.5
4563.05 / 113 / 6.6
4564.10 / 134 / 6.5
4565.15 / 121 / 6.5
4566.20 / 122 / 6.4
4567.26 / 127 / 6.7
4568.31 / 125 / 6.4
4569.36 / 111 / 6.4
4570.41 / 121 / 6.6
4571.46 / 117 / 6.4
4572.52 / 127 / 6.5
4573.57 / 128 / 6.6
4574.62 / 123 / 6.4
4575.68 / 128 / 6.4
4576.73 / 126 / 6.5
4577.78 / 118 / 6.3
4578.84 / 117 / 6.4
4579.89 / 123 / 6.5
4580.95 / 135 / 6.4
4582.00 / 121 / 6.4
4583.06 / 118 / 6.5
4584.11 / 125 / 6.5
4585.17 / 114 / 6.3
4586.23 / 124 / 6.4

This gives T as 123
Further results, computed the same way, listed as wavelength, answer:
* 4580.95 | 135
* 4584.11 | 125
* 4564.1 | 134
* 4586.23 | 124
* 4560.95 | 132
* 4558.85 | 133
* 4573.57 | 128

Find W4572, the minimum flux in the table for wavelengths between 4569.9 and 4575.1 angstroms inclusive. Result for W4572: 117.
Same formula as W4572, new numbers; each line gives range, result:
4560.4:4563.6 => 113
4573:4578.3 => 118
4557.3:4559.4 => 128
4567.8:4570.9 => 111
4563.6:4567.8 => 121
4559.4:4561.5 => 131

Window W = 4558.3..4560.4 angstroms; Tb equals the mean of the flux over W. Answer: 132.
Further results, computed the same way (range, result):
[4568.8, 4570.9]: 116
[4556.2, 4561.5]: 132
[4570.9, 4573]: 122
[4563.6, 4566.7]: 126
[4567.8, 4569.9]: 118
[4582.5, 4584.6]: 121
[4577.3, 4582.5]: 123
